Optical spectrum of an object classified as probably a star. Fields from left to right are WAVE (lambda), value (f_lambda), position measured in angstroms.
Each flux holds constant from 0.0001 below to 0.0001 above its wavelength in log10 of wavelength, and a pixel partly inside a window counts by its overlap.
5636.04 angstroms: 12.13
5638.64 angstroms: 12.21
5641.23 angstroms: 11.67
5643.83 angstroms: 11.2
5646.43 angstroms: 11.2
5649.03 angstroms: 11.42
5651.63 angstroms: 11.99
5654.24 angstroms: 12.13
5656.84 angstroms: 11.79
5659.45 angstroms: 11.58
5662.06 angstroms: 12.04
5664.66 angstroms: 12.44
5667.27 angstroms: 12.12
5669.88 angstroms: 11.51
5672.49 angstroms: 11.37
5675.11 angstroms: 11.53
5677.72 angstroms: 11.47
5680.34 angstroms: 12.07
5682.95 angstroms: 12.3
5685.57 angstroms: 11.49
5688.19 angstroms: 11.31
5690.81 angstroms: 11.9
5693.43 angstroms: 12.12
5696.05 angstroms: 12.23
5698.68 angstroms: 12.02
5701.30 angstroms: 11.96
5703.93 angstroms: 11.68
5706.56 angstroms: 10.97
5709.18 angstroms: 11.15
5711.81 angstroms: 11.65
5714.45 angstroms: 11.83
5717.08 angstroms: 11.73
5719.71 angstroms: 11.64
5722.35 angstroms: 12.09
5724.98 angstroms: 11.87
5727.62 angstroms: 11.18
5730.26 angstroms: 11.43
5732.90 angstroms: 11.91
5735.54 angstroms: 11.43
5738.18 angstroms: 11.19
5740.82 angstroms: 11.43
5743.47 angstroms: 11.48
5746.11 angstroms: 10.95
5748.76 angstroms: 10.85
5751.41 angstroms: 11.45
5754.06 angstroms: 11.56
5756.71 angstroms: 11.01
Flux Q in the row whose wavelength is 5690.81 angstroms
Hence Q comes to 11.9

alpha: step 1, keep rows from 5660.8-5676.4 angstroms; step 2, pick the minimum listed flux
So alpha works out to 11.37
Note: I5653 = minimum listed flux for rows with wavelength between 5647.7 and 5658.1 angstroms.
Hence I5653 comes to 11.42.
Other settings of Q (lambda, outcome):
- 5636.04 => 12.13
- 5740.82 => 11.43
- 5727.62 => 11.18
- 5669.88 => 11.51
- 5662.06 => 12.04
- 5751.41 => 11.45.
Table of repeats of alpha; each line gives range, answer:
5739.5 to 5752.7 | 10.85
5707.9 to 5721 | 11.15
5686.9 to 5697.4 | 11.31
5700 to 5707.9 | 10.97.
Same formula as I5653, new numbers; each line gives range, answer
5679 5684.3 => 12.07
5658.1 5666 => 11.58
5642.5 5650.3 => 11.2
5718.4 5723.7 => 11.64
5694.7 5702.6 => 11.96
